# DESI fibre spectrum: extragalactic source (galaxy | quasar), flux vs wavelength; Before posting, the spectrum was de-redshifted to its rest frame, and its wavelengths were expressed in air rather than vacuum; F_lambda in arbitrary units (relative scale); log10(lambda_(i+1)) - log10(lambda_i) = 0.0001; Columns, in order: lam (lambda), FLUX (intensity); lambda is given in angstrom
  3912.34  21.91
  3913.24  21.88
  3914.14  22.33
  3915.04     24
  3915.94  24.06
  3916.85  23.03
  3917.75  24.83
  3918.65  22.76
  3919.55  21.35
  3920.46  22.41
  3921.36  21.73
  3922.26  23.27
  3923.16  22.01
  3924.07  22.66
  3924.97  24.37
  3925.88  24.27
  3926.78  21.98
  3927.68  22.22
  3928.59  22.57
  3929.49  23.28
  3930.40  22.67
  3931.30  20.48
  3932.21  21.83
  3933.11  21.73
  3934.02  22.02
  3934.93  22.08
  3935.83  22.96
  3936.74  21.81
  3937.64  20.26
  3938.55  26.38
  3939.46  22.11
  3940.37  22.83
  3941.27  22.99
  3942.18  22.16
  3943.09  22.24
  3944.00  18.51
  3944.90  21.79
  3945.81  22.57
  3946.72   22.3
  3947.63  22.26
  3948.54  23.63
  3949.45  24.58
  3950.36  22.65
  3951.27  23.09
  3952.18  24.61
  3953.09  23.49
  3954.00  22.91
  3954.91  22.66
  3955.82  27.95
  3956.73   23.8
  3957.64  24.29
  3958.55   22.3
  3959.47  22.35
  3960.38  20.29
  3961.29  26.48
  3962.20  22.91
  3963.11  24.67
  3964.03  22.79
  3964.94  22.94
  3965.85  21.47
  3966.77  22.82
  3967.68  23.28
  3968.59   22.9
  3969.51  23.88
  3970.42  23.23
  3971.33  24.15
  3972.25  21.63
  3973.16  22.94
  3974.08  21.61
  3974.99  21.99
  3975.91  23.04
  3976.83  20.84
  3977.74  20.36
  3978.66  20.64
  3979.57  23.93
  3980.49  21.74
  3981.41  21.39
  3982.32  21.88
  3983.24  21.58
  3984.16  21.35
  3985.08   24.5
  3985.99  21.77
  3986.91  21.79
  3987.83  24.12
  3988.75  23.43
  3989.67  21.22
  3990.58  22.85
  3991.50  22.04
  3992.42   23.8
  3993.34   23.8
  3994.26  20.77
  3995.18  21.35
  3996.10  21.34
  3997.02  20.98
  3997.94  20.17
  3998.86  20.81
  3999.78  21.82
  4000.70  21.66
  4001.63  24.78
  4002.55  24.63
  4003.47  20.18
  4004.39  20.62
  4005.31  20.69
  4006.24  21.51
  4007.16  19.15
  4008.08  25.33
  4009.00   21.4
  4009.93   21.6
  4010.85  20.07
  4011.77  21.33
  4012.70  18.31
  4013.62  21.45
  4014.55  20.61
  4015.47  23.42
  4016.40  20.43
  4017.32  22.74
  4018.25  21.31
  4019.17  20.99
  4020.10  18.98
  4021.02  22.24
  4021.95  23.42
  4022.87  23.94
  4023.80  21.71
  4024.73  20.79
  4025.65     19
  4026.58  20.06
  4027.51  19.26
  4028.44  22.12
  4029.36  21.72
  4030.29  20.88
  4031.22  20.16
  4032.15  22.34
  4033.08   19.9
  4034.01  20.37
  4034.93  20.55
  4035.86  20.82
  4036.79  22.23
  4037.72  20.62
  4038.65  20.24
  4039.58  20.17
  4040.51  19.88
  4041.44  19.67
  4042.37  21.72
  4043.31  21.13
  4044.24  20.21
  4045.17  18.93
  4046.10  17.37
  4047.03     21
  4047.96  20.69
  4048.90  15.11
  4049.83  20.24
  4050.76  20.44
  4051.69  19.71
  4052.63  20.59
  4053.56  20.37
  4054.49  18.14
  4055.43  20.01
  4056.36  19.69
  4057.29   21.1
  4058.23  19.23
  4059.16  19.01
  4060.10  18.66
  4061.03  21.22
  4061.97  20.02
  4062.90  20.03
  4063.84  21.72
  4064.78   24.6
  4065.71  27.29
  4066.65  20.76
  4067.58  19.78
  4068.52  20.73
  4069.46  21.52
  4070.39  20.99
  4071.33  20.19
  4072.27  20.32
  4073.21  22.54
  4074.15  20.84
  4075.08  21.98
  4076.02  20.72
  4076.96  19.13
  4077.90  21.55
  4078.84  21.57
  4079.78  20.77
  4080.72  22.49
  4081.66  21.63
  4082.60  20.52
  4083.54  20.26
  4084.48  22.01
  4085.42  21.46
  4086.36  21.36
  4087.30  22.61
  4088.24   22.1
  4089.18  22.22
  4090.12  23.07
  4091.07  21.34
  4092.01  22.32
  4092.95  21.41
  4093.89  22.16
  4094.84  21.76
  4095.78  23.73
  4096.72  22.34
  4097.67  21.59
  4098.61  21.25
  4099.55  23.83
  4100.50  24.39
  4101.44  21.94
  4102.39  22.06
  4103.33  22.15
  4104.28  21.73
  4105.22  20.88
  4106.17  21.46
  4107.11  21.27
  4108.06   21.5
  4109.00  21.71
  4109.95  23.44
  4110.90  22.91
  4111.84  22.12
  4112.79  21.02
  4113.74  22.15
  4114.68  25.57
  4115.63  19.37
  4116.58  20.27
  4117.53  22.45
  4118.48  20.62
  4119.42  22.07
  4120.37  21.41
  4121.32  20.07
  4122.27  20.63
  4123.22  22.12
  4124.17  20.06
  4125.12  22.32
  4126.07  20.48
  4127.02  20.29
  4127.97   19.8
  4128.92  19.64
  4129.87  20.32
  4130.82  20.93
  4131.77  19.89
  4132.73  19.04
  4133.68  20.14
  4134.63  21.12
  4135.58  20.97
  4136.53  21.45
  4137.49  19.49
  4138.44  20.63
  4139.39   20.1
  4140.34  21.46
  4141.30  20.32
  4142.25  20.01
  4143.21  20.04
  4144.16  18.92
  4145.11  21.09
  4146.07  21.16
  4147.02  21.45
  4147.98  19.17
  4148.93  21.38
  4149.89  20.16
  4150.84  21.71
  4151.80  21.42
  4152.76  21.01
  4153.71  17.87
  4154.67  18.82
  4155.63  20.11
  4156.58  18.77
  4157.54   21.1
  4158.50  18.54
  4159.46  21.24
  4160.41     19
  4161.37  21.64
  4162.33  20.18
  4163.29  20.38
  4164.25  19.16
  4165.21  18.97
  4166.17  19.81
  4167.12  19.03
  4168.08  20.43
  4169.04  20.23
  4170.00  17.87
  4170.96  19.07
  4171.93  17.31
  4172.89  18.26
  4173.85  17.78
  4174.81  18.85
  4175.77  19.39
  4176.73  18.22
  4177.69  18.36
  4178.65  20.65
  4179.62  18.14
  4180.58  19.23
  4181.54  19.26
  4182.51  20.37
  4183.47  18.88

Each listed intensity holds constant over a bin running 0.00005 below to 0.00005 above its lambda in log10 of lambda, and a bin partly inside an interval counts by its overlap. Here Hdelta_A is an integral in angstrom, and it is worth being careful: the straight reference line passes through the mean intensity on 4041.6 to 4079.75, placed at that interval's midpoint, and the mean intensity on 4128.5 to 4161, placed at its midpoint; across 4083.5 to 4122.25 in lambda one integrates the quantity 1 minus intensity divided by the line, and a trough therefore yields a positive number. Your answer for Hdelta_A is -3.0 angstrom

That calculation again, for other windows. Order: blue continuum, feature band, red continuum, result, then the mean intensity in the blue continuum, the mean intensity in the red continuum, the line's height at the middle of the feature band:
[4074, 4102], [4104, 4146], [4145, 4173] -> -0.3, 21.8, 19.9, 20.8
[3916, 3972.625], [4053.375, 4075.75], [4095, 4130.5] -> 1.1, 22.9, 21.6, 22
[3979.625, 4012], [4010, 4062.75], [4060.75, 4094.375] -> 3.1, 22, 21.5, 21.7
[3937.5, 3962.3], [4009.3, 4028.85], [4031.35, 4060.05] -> -0.2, 23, 20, 20.9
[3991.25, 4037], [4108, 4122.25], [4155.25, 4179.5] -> -1.2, 21.4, 19.4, 20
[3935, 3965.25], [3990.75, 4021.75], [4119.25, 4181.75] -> 0.9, 23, 20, 22.2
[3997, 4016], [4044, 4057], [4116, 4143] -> 1.0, 21.5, 20.6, 21.2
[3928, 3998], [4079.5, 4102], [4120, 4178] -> -1.3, 22.6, 20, 20.8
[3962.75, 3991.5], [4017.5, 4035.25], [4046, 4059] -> -0.4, 22.5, 19.6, 20.6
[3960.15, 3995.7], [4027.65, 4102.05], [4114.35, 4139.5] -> 1.6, 22.5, 20.8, 21.5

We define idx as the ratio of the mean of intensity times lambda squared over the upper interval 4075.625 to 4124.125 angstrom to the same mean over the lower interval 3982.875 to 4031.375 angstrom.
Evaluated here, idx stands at 1.05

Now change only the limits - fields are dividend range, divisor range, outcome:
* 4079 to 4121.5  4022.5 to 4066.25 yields 1.10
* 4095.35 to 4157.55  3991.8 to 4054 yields 1.06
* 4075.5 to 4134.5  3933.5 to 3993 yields 1.02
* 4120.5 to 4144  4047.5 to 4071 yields 1.04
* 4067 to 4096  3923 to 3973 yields 1.00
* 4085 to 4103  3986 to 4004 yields 1.05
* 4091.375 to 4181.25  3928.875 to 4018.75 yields 1.00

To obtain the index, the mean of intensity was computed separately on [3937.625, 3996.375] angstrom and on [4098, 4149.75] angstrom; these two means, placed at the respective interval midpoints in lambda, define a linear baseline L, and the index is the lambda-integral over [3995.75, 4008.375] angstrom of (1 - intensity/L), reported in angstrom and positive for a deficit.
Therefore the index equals 0.4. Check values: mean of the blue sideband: 22.7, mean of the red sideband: 21.1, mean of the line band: 21.6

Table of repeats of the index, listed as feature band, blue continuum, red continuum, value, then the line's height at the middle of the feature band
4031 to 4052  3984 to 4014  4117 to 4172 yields 1.2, 21.4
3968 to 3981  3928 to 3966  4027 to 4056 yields -0.2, 22.1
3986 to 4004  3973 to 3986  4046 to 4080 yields -0.4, 21.7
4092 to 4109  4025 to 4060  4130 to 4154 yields -1.5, 20.3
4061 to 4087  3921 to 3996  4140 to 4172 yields -0.3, 21.1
